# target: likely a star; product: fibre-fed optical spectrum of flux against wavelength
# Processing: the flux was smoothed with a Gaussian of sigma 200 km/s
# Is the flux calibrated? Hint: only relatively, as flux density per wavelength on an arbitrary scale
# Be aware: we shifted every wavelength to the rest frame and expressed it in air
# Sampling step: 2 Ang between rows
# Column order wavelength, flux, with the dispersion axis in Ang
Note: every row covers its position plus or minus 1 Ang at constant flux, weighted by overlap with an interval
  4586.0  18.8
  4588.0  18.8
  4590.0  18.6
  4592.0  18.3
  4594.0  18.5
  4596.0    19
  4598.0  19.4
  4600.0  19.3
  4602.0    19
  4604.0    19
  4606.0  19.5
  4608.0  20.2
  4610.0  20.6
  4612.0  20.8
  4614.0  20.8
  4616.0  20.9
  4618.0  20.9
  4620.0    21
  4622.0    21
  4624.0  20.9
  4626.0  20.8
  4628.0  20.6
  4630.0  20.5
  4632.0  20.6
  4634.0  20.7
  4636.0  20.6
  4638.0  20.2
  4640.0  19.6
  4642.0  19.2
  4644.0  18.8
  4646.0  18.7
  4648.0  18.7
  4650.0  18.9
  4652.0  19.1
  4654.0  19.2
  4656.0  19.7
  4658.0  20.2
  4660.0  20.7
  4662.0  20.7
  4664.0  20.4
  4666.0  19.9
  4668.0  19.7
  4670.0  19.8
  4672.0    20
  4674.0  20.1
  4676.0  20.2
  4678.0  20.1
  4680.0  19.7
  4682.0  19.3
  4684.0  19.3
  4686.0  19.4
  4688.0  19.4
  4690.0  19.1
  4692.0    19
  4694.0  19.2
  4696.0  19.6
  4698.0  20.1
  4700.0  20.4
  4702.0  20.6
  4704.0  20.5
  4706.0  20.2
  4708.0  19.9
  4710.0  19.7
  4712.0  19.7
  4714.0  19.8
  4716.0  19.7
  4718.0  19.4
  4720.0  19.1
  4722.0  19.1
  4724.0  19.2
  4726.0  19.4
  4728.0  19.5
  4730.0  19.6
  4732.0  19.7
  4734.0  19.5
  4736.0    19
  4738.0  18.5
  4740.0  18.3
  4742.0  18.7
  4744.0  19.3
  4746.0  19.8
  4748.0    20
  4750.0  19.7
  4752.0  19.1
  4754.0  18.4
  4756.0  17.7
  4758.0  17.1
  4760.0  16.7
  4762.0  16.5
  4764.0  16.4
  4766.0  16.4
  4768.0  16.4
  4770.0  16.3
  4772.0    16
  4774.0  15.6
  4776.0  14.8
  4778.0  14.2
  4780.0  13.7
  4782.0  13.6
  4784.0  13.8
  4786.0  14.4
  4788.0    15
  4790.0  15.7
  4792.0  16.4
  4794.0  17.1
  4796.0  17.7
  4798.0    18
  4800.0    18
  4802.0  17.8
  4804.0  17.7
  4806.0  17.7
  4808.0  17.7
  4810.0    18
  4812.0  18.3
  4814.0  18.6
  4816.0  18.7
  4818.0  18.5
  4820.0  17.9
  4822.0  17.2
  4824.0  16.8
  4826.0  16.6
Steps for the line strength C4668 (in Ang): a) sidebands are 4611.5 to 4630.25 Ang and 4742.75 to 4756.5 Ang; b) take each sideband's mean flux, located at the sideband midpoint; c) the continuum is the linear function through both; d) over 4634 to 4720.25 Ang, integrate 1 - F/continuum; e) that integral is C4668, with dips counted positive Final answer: 1.6 Ang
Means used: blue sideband 20.8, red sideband 19.2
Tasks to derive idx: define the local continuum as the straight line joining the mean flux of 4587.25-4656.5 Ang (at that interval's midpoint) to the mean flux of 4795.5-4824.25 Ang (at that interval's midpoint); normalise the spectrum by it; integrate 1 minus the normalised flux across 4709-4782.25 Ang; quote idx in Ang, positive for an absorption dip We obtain 2.2 Ang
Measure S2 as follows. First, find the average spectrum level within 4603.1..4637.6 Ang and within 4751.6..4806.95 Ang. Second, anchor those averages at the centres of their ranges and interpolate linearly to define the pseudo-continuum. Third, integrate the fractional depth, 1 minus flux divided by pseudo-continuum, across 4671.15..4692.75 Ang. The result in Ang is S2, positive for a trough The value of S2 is -0.8 Ang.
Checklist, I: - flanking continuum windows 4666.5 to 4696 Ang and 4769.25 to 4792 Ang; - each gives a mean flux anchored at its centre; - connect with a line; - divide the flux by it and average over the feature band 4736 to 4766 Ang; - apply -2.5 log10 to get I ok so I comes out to -0.12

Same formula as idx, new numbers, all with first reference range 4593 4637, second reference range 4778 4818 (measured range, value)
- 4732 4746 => -0.92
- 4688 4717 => -1.99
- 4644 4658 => 0.29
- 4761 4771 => 0.53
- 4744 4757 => -1.11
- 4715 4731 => -1.08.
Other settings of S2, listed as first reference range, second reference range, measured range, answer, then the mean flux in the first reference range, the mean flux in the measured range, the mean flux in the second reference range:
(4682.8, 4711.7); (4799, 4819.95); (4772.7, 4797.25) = 4.3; 19.7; 15.2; 18.1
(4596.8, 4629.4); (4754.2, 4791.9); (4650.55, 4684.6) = -2.1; 20.3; 19.9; 15.7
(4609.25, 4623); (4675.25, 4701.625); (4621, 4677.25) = 0.9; 20.9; 20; 19.6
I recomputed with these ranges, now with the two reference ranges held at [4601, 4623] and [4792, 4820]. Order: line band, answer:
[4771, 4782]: 0.234 mag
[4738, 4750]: -0.029 mag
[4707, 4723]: -0.028 mag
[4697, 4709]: -0.059 mag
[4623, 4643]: -0.016 mag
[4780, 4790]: 0.261 mag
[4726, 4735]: -0.039 mag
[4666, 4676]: -0.018 mag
